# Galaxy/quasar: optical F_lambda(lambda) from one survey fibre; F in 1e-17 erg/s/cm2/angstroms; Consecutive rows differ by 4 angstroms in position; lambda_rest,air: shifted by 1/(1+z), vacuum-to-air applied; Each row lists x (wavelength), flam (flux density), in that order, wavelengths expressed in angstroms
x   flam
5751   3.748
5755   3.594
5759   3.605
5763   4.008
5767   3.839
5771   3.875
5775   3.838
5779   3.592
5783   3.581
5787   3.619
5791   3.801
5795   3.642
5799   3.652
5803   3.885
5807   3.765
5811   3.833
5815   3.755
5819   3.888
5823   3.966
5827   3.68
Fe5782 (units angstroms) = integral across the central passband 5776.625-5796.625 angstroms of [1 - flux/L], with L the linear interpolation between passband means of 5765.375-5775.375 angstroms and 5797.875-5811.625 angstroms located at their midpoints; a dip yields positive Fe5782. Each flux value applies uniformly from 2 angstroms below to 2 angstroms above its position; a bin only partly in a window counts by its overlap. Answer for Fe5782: 0.9 angstroms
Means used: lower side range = 3.85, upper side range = 3.79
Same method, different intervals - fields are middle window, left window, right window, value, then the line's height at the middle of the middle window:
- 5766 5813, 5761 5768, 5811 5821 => 1.69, 3.88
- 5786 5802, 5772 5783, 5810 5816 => 0.22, 3.75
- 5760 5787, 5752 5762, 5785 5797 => -0.73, 3.67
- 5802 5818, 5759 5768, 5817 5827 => 0.27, 3.87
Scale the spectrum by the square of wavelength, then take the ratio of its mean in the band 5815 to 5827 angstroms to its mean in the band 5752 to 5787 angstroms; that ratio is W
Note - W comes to 1.1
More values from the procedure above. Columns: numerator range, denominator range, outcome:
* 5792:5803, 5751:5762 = 1.03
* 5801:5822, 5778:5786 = 1.08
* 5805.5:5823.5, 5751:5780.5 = 1.04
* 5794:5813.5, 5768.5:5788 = 1.02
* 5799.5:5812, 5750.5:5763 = 1.05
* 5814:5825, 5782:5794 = 1.07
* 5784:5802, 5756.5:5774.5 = 0.97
